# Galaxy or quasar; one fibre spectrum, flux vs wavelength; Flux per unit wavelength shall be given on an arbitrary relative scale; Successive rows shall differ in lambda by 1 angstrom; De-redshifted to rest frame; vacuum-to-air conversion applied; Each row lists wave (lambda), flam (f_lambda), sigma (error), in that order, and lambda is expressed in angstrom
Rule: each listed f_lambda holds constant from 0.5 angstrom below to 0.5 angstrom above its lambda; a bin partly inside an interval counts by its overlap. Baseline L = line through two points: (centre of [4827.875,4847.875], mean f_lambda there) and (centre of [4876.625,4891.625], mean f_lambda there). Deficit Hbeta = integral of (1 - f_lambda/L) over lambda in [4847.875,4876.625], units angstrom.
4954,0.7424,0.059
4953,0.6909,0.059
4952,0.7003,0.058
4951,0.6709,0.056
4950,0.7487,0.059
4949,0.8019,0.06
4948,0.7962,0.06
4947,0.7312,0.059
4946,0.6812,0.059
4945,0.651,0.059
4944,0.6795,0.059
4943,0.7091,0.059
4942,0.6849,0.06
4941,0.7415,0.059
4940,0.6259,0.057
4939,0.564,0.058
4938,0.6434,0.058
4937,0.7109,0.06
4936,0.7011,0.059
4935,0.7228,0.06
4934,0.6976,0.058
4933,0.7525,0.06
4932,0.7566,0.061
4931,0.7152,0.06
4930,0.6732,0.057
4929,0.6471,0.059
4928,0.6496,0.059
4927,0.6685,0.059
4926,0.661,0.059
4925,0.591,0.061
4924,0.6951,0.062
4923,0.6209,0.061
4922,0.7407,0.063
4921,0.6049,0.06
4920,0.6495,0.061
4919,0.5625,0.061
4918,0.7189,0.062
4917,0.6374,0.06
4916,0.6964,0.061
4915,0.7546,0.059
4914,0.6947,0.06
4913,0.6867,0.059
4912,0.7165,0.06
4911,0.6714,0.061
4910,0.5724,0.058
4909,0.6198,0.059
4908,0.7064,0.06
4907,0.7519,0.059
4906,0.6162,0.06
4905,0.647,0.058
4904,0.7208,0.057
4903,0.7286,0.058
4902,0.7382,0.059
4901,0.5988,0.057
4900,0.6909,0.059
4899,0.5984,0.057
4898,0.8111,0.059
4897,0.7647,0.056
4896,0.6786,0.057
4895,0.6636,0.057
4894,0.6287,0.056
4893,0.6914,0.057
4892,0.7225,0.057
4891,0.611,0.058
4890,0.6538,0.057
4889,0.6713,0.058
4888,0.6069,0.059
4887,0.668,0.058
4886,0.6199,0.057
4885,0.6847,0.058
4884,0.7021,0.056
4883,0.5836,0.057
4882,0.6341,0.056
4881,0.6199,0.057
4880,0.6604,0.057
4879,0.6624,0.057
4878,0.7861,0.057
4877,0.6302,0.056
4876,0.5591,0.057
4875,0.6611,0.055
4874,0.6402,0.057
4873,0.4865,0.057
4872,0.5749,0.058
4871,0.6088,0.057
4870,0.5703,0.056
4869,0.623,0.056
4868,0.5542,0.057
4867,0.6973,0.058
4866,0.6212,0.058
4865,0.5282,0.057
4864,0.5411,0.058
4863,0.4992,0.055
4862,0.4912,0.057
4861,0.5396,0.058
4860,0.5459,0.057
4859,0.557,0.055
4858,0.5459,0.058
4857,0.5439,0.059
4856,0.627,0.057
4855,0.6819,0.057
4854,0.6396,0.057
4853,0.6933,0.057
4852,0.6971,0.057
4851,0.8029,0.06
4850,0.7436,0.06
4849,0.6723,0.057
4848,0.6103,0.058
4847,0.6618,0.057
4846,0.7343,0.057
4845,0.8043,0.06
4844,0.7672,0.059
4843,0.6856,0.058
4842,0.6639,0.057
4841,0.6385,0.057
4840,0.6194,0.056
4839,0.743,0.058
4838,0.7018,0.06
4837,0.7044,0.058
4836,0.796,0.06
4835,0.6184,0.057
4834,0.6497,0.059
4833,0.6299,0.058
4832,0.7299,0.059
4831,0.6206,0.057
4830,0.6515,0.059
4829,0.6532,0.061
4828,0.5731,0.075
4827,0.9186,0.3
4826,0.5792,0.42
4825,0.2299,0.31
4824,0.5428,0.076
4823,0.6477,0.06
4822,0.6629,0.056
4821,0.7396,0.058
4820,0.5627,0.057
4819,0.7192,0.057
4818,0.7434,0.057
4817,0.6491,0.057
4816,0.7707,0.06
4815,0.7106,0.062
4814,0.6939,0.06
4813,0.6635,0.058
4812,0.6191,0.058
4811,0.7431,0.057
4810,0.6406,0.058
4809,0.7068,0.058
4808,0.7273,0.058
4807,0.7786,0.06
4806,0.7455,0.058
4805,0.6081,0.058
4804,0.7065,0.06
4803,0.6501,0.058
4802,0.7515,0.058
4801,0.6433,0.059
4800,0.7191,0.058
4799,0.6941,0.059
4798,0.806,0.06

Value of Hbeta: 2.7 angstrom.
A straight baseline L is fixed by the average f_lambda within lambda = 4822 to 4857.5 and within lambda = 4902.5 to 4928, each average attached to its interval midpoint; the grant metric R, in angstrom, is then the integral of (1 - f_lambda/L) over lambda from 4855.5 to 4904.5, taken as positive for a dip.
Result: 2.8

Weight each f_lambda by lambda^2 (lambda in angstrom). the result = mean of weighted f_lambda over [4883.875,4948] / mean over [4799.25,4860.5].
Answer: 1.05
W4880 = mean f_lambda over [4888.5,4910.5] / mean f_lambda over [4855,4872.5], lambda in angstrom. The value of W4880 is 1.2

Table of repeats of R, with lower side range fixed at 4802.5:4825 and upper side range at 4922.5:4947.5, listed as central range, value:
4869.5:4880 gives 0.9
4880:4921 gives 0.5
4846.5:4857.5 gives 0.1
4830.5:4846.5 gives -0.5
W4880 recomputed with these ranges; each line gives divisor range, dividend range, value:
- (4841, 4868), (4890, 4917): 1.07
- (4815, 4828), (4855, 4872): 0.88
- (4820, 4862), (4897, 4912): 1.04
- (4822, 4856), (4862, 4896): 0.93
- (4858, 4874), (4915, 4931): 1.17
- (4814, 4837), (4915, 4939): 1.03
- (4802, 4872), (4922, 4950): 1.06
